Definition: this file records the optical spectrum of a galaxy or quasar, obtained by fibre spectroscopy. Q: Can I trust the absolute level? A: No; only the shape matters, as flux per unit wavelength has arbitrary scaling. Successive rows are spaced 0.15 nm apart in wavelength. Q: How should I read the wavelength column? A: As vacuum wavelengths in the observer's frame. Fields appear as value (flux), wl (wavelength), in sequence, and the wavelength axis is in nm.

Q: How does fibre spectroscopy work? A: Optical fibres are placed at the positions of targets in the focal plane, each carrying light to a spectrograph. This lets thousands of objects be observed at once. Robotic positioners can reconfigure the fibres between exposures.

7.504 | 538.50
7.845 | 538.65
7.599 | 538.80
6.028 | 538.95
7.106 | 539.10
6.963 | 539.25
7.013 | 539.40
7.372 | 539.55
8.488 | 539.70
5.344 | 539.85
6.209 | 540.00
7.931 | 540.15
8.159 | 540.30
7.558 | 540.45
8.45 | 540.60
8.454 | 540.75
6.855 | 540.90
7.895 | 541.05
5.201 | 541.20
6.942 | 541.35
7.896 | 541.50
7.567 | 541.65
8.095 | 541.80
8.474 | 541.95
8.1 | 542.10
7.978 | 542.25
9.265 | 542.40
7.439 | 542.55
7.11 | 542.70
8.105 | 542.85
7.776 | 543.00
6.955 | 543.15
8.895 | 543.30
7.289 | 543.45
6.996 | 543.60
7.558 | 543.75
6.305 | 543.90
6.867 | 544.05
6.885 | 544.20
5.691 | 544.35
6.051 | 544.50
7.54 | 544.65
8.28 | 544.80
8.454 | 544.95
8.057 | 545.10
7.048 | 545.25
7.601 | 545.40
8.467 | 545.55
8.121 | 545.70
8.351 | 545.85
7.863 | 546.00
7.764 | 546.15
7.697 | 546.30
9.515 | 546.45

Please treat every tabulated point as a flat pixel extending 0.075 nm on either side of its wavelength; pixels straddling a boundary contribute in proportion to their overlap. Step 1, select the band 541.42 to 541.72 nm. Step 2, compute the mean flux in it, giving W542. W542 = 7.72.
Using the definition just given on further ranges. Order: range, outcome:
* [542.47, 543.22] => 7.49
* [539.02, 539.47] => 7.02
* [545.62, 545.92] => 8.24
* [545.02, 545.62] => 7.79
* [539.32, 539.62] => 7.19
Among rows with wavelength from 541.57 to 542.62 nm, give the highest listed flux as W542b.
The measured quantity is 9.265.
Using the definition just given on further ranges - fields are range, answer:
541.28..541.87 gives 8.095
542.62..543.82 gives 8.895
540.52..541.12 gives 8.454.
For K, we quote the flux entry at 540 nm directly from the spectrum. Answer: 6.209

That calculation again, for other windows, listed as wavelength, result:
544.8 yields 8.28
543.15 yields 6.955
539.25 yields 6.963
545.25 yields 7.048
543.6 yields 6.996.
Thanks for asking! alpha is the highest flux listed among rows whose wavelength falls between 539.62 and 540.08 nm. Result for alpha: 8.488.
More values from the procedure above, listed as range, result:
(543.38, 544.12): 7.558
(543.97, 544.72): 7.54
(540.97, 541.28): 7.895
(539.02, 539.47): 7.106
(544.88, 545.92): 8.467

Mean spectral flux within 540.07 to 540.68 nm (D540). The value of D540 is 8.01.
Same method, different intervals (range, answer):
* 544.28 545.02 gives 7.2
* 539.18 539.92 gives 7.05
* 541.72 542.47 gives 8.37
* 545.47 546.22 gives 8.11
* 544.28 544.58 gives 5.9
